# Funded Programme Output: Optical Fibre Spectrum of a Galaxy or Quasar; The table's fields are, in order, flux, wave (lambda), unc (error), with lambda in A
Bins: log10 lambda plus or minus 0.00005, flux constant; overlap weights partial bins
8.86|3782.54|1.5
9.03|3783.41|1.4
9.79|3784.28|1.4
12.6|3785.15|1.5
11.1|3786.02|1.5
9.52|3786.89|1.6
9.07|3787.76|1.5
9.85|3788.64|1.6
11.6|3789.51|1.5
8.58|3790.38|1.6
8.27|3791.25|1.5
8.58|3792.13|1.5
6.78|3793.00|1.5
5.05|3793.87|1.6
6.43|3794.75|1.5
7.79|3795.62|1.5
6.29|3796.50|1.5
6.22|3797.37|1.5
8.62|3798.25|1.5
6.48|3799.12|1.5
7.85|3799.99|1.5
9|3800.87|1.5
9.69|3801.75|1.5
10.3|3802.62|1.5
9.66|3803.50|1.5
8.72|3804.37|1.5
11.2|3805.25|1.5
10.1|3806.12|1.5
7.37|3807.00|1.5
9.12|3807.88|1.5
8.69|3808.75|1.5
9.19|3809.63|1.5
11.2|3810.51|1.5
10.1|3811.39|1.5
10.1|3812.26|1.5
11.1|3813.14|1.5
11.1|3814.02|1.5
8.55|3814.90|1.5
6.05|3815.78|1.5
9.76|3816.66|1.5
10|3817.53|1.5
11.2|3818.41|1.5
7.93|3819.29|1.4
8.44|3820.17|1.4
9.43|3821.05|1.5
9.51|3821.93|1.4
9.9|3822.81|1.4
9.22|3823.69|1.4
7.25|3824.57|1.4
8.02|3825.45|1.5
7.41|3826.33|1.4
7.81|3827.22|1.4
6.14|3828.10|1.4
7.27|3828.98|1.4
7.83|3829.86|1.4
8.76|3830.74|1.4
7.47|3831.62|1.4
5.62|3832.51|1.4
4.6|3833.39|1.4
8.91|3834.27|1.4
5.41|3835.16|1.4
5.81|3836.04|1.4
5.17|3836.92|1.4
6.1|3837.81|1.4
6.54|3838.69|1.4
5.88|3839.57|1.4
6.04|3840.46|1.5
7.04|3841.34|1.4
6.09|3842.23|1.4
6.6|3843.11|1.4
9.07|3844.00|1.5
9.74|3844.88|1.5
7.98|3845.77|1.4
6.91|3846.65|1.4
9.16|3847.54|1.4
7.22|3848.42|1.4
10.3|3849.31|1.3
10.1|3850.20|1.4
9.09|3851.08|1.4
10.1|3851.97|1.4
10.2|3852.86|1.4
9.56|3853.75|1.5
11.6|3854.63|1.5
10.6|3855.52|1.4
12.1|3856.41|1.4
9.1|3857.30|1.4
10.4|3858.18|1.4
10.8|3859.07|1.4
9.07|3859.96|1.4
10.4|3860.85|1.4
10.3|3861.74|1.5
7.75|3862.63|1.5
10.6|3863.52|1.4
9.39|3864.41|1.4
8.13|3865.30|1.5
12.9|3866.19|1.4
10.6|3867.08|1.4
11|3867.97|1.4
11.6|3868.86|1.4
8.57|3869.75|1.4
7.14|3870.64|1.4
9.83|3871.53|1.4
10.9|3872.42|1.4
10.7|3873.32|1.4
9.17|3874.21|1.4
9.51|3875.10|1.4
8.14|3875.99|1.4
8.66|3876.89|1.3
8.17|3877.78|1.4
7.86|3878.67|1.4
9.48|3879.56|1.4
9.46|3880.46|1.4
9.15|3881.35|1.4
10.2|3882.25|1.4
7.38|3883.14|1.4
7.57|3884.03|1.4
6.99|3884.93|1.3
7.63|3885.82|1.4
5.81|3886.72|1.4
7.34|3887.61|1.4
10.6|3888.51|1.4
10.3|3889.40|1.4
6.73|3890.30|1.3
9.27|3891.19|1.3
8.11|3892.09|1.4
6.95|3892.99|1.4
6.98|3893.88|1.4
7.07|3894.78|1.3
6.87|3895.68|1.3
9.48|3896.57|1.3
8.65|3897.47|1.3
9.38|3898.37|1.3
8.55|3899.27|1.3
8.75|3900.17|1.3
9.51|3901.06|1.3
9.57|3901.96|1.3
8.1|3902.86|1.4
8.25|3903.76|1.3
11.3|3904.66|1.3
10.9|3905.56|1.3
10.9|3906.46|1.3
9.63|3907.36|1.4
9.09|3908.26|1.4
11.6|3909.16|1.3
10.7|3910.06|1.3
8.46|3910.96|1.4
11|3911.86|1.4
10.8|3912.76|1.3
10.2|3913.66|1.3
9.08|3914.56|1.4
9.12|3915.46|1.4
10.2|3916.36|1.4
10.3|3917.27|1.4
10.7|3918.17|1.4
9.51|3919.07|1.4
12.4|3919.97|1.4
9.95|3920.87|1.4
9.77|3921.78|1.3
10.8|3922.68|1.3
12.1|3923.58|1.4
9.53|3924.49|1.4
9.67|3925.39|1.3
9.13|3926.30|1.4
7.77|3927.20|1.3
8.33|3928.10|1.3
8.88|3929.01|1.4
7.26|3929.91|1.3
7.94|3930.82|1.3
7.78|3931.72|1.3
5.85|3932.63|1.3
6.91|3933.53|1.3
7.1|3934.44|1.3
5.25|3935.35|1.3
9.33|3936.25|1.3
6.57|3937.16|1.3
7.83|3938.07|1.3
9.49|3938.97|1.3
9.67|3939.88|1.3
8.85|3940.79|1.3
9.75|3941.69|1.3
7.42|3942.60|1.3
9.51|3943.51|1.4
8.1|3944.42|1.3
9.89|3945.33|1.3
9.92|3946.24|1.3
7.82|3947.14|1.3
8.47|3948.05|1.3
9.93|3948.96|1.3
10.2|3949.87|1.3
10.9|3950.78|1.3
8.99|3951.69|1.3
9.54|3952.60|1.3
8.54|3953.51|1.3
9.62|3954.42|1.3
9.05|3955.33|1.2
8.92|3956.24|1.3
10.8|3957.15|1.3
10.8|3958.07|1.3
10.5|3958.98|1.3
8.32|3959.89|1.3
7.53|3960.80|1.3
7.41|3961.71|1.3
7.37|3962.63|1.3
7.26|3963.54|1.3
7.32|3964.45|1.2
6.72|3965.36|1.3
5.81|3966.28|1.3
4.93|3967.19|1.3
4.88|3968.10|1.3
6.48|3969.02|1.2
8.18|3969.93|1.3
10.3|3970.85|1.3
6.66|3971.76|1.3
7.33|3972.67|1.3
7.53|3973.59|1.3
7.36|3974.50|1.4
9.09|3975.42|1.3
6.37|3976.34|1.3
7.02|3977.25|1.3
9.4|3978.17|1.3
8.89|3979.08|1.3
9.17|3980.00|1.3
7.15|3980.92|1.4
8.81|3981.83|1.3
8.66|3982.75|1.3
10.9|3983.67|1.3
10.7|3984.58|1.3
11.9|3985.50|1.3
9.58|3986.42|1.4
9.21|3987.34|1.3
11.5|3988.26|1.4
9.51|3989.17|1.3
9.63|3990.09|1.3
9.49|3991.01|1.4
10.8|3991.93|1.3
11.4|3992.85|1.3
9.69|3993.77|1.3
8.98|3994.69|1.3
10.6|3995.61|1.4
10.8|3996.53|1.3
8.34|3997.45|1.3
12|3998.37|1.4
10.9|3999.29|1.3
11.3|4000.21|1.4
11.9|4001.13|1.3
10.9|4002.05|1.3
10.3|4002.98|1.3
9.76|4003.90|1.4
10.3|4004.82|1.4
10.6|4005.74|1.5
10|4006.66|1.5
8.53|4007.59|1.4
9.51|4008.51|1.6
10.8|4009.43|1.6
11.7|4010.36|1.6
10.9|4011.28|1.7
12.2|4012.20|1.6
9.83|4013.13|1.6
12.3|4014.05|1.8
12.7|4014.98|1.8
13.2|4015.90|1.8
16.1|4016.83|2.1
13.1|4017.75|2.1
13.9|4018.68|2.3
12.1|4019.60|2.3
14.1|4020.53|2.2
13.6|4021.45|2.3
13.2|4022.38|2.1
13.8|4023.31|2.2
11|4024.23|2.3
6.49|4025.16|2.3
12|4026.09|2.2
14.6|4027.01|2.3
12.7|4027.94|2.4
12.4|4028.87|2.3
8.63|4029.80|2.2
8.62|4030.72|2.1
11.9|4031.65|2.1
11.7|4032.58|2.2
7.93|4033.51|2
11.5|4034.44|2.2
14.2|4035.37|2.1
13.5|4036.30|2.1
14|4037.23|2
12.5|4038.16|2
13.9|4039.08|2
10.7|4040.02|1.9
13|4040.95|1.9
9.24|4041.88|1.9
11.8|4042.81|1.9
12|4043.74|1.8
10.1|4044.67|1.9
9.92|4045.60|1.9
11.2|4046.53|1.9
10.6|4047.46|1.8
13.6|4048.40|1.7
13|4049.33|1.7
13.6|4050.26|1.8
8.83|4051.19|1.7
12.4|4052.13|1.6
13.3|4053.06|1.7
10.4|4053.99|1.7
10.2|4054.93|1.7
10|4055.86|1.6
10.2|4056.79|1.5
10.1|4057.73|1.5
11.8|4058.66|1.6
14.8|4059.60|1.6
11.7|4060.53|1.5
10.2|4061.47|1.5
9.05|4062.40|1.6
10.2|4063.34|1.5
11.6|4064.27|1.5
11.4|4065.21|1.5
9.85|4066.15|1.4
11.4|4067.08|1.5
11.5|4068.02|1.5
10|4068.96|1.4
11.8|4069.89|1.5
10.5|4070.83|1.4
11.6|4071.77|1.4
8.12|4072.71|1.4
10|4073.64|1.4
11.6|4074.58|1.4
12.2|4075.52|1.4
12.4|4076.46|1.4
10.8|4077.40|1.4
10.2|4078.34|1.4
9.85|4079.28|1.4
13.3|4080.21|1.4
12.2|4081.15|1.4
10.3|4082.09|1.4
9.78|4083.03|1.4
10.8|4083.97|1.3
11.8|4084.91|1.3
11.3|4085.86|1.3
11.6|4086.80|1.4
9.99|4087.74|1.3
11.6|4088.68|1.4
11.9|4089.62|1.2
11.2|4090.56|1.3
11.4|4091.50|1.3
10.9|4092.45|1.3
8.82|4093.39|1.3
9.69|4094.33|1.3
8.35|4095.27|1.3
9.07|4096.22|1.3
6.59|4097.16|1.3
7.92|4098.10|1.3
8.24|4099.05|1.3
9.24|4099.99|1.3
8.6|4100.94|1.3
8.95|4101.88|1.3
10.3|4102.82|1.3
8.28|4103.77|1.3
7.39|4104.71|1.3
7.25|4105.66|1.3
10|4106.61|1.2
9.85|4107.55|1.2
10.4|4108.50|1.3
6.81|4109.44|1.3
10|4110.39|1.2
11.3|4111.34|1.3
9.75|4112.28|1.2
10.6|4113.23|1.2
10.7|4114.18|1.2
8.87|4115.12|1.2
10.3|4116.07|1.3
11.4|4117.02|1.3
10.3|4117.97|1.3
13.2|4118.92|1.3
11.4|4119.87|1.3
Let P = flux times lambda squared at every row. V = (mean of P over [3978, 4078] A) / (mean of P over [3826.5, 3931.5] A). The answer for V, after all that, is 1.3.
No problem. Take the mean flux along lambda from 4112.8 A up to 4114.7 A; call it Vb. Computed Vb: 10.6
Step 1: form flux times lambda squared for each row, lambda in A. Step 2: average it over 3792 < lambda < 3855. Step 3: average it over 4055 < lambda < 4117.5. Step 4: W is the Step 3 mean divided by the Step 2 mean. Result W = 1.42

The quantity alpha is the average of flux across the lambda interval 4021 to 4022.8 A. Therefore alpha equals 13.4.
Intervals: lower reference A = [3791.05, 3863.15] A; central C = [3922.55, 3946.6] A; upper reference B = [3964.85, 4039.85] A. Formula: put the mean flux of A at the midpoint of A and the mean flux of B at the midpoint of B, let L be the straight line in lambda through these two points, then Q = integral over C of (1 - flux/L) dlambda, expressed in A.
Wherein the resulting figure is 2.8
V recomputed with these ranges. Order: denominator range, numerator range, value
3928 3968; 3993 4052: 1.43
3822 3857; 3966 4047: 1.43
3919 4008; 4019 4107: 1.27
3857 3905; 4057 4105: 1.28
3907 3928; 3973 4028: 1.10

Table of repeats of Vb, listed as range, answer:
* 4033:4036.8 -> 11.8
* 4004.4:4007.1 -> 10.3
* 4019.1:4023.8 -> 13.4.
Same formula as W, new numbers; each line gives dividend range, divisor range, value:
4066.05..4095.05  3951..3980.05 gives 1.43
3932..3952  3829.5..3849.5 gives 1.27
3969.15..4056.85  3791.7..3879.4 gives 1.36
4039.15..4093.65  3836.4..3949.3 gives 1.35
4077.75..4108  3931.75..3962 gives 1.22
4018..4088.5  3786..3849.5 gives 1.56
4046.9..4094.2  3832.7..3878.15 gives 1.40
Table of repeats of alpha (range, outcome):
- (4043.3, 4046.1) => 10.7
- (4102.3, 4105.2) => 8.65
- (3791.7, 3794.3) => 6.82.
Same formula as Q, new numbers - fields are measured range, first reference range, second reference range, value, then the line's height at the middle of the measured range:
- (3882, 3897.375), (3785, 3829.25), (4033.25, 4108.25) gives 2.4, 9.43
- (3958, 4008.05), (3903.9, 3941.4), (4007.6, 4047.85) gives 8.1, 10.7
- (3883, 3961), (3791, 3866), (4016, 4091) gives 6.0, 9.76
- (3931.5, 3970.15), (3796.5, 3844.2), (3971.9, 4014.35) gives 4.7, 9.42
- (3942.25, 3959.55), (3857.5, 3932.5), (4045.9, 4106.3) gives 0.4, 9.67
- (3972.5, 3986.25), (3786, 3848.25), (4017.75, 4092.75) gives 2.2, 10.4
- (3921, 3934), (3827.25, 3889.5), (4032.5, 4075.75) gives 1.1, 9.57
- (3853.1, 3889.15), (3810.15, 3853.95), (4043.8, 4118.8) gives -3.6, 8.56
